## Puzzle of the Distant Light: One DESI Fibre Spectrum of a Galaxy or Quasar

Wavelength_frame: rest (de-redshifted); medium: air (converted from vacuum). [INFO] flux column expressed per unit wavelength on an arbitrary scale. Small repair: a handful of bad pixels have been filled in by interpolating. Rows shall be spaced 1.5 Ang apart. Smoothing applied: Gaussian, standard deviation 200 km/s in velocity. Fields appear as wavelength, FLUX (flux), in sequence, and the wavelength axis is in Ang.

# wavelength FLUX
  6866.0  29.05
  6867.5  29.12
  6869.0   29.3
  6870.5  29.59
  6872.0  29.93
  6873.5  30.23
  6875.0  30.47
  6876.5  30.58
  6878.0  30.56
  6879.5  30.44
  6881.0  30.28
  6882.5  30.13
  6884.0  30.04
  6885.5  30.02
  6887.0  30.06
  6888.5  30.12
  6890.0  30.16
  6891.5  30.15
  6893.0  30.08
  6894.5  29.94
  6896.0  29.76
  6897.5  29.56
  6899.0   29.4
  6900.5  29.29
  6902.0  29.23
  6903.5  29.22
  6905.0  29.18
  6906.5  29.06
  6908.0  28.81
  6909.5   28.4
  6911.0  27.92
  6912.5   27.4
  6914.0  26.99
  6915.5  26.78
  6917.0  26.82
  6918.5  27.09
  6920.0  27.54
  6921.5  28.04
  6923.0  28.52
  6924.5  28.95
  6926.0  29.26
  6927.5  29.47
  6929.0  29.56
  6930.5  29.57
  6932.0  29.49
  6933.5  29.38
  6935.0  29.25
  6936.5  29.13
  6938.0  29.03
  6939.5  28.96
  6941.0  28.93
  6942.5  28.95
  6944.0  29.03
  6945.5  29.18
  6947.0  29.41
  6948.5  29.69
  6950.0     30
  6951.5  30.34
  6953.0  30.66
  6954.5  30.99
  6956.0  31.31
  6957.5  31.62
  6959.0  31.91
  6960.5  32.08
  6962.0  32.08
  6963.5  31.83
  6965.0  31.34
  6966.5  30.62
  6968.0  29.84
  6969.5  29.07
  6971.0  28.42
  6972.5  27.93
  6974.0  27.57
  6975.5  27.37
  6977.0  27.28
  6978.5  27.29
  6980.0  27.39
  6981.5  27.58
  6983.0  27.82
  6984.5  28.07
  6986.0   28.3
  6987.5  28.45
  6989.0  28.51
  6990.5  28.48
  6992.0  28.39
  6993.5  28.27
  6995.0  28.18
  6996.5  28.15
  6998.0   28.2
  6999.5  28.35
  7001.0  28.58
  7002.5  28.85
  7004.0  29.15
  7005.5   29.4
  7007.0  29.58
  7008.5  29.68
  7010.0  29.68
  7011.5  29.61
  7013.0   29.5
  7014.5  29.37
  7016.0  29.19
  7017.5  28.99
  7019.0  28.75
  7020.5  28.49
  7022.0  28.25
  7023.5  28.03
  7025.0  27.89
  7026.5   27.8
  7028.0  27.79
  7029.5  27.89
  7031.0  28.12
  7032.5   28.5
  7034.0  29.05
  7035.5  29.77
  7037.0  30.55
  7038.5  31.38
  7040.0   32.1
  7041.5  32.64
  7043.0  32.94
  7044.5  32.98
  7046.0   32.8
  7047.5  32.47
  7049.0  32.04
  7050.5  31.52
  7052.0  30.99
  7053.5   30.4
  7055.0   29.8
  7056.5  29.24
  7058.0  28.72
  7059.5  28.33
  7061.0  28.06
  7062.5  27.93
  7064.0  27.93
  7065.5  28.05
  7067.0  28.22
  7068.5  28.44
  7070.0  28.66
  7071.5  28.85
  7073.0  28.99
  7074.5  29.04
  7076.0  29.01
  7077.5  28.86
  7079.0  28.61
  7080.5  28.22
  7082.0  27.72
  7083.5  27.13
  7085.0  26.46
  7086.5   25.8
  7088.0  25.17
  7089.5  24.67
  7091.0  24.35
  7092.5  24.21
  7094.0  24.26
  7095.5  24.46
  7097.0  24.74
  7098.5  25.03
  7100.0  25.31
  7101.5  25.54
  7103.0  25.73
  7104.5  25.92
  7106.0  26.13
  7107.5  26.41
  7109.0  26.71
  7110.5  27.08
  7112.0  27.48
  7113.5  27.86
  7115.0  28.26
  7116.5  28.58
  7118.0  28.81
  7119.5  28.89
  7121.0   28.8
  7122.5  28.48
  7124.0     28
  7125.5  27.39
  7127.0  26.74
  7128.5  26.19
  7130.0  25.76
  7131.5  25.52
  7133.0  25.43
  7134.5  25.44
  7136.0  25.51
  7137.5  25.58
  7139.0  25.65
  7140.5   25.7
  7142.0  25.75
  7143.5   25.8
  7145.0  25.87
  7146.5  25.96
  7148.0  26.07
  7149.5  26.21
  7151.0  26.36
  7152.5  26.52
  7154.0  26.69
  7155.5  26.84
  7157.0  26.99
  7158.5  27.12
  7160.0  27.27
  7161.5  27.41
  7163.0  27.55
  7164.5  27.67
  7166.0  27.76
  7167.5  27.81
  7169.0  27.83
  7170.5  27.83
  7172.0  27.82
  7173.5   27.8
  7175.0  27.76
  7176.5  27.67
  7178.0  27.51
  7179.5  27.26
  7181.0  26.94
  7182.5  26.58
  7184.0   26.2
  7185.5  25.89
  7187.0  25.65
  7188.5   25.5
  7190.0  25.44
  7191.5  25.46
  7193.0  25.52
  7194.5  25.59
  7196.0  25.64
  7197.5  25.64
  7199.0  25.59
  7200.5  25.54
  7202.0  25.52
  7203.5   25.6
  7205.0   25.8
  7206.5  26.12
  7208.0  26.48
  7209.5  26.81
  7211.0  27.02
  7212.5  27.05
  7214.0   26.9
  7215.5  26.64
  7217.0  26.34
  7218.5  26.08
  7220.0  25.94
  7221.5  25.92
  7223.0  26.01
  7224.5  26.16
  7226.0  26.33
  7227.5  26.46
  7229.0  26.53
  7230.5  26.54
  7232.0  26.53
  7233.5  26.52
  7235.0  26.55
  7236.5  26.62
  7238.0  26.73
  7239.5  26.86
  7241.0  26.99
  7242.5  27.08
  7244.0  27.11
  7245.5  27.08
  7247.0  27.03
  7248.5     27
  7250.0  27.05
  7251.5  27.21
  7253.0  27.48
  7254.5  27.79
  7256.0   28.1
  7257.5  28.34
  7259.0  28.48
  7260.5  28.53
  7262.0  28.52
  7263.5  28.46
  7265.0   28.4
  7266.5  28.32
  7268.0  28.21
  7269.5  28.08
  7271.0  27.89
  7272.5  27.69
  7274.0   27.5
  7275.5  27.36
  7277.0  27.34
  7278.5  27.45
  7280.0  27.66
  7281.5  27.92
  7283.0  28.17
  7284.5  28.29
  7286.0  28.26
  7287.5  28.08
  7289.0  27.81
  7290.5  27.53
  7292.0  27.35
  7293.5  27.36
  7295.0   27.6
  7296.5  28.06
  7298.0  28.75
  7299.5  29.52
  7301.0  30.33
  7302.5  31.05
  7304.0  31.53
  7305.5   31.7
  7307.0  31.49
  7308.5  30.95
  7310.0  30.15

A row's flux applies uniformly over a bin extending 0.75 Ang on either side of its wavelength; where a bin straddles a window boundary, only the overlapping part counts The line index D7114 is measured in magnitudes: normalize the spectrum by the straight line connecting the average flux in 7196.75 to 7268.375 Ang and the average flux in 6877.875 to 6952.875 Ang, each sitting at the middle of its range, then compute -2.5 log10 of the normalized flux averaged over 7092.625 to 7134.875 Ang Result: 0.05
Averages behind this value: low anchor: 29.2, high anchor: 26.9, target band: 26.6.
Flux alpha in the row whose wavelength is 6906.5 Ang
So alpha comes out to 29.06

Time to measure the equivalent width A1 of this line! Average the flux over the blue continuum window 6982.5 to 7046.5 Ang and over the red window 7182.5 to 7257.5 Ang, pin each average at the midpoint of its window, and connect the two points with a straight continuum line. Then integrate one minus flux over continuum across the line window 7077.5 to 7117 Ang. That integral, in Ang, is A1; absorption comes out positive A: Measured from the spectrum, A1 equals 2.6 Ang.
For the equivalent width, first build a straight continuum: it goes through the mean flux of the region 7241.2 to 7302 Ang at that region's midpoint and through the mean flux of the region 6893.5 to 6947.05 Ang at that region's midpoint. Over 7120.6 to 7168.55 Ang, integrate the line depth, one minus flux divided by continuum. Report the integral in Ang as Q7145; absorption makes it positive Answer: 2.74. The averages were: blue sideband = 28.8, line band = 26.6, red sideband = 27.9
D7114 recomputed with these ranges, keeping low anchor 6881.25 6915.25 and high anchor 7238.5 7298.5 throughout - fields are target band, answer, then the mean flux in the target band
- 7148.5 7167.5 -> 0.045 mag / 27.1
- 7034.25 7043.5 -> -0.097 mag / 31.4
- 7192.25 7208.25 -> 0.094 mag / 25.7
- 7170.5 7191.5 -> 0.053 mag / 26.8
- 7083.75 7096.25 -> 0.141 mag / 25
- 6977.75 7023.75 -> 0.010 mag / 28.6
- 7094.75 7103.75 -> 0.135 mag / 25.1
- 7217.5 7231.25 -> 0.069 mag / 26.2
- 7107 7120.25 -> 0.022 mag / 27.8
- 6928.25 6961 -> -0.030 mag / 29.9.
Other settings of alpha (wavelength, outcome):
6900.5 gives 29.29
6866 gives 29.05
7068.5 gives 28.44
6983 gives 27.82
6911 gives 27.92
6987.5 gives 28.45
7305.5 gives 31.7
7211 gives 27.02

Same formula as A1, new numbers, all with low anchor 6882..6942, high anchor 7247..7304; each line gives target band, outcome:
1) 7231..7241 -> 0.5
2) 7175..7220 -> 3.3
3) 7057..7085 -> 0.3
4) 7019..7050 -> -1.5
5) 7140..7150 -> 0.9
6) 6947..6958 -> -0.6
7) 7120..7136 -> 1.0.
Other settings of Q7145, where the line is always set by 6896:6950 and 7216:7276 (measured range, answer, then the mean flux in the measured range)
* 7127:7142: 1.1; 25.7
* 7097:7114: 1.0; 26.2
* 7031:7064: -2.7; 30.5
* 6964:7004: 0.1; 28.4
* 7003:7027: -0.5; 29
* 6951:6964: -1.3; 31.4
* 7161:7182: 0.0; 27.6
